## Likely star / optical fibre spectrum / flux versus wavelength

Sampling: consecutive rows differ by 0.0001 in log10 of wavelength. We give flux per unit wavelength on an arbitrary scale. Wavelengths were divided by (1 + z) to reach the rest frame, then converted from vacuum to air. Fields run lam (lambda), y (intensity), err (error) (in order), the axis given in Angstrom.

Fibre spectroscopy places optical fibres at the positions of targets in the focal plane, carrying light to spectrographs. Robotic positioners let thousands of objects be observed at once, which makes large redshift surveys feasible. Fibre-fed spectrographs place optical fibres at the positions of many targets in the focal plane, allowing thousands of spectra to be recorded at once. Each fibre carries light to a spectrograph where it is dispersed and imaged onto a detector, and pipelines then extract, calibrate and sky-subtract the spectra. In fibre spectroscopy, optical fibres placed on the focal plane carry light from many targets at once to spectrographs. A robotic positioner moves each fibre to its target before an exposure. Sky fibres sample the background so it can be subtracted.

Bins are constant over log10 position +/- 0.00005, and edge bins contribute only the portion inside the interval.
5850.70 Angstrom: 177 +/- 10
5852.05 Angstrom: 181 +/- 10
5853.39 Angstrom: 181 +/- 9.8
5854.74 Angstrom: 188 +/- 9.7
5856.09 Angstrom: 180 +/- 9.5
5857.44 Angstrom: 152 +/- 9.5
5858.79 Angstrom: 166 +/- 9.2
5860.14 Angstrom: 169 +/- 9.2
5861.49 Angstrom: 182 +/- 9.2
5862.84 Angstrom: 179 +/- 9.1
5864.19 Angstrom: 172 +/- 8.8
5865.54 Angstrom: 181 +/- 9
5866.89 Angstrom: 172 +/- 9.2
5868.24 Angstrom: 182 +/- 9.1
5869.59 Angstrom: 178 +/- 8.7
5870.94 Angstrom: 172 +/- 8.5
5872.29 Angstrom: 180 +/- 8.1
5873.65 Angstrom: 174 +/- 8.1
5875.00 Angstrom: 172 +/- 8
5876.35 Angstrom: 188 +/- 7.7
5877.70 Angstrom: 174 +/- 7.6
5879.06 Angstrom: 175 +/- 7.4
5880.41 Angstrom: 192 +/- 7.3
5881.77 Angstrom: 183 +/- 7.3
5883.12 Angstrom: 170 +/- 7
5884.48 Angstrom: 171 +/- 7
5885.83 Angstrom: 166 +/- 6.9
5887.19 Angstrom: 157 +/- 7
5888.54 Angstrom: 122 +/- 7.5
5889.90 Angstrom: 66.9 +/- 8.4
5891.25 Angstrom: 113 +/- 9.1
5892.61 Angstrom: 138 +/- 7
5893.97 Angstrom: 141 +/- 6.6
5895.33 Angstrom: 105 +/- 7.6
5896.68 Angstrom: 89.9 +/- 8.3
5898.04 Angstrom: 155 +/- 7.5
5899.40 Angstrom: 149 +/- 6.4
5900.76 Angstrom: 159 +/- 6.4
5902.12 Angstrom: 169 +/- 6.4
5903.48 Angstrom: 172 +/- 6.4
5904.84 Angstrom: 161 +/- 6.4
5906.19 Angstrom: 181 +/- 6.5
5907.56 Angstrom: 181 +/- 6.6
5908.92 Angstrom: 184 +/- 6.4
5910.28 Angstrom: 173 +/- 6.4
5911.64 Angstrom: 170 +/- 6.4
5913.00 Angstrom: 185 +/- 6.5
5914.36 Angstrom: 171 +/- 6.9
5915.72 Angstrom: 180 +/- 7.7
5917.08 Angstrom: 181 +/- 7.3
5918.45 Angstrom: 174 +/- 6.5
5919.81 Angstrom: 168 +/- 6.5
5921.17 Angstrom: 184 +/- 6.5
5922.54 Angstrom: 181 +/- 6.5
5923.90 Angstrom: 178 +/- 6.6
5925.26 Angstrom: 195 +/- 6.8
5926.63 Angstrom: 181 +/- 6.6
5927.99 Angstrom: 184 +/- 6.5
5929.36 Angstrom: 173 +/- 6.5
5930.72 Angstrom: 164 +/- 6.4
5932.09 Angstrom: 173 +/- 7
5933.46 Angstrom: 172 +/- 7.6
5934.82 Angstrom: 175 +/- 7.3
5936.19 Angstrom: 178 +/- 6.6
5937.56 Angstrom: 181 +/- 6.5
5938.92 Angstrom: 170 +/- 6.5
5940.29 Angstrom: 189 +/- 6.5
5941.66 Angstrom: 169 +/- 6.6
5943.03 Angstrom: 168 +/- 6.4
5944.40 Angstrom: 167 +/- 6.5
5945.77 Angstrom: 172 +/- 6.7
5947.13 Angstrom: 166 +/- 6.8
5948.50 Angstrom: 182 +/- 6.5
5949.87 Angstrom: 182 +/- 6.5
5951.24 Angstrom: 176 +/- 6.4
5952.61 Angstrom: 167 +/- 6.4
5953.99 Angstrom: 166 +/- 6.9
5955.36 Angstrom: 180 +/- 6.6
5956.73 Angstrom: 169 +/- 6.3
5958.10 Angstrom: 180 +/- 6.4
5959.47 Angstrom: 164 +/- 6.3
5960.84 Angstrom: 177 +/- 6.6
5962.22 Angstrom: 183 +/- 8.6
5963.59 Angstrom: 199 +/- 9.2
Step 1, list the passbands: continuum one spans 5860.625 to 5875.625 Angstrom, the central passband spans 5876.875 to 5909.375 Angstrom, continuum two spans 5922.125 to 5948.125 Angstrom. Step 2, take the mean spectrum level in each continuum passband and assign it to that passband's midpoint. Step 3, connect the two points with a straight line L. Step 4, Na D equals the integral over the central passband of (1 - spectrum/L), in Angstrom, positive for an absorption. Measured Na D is 4.3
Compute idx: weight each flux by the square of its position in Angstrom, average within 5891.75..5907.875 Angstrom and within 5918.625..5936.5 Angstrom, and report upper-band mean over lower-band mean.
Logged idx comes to 1.20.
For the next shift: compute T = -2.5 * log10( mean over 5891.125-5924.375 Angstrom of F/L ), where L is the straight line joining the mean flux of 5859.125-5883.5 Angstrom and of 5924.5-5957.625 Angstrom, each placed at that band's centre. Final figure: 0.088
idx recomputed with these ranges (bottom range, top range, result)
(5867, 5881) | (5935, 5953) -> 1.00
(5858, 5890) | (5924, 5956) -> 1.05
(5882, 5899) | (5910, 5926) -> 1.34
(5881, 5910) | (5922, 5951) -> 1.19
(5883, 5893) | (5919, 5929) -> 1.35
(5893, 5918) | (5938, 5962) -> 1.09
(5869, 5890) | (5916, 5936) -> 1.08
